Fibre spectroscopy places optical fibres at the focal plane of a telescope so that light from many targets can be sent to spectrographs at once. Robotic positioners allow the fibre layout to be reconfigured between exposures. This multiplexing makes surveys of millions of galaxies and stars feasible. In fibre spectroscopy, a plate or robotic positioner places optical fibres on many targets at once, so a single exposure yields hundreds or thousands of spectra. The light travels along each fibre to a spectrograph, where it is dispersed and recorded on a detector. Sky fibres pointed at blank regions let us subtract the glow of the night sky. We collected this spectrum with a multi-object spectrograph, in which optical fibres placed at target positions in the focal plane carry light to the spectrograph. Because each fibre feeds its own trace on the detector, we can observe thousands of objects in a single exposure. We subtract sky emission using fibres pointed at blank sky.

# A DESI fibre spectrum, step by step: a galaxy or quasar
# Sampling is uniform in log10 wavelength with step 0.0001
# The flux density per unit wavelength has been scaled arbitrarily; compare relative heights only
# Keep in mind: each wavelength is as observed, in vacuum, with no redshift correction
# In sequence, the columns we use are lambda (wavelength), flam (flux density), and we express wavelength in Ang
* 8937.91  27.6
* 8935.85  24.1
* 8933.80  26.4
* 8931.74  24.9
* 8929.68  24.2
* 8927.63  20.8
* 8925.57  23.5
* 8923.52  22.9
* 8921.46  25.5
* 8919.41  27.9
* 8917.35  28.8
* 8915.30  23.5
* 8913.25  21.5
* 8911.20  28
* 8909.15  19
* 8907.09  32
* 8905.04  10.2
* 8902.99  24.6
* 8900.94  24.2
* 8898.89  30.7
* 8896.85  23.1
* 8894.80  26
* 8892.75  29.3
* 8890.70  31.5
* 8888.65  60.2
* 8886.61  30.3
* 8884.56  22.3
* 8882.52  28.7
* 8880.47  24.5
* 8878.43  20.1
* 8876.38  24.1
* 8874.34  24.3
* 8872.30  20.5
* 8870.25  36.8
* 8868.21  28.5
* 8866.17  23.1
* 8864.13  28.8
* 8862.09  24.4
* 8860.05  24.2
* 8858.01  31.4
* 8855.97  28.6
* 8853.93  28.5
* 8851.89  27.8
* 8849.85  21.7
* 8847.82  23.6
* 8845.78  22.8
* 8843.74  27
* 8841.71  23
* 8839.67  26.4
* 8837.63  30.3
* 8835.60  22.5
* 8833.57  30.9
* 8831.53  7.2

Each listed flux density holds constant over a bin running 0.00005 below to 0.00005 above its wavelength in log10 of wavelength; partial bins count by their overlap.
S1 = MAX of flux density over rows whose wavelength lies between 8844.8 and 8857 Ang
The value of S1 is 28.6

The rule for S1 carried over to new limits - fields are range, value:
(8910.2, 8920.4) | 28.8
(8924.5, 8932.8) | 24.9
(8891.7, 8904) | 30.7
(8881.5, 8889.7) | 60.2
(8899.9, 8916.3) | 32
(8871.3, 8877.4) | 24.3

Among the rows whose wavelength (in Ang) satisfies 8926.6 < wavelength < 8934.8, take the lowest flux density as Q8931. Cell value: 20.8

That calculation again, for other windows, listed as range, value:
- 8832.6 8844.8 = 22.5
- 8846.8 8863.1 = 21.7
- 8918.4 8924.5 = 22.9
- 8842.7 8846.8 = 22.8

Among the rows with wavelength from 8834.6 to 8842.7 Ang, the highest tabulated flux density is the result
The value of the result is 30.3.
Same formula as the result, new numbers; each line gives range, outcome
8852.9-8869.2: 31.4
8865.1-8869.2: 28.5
